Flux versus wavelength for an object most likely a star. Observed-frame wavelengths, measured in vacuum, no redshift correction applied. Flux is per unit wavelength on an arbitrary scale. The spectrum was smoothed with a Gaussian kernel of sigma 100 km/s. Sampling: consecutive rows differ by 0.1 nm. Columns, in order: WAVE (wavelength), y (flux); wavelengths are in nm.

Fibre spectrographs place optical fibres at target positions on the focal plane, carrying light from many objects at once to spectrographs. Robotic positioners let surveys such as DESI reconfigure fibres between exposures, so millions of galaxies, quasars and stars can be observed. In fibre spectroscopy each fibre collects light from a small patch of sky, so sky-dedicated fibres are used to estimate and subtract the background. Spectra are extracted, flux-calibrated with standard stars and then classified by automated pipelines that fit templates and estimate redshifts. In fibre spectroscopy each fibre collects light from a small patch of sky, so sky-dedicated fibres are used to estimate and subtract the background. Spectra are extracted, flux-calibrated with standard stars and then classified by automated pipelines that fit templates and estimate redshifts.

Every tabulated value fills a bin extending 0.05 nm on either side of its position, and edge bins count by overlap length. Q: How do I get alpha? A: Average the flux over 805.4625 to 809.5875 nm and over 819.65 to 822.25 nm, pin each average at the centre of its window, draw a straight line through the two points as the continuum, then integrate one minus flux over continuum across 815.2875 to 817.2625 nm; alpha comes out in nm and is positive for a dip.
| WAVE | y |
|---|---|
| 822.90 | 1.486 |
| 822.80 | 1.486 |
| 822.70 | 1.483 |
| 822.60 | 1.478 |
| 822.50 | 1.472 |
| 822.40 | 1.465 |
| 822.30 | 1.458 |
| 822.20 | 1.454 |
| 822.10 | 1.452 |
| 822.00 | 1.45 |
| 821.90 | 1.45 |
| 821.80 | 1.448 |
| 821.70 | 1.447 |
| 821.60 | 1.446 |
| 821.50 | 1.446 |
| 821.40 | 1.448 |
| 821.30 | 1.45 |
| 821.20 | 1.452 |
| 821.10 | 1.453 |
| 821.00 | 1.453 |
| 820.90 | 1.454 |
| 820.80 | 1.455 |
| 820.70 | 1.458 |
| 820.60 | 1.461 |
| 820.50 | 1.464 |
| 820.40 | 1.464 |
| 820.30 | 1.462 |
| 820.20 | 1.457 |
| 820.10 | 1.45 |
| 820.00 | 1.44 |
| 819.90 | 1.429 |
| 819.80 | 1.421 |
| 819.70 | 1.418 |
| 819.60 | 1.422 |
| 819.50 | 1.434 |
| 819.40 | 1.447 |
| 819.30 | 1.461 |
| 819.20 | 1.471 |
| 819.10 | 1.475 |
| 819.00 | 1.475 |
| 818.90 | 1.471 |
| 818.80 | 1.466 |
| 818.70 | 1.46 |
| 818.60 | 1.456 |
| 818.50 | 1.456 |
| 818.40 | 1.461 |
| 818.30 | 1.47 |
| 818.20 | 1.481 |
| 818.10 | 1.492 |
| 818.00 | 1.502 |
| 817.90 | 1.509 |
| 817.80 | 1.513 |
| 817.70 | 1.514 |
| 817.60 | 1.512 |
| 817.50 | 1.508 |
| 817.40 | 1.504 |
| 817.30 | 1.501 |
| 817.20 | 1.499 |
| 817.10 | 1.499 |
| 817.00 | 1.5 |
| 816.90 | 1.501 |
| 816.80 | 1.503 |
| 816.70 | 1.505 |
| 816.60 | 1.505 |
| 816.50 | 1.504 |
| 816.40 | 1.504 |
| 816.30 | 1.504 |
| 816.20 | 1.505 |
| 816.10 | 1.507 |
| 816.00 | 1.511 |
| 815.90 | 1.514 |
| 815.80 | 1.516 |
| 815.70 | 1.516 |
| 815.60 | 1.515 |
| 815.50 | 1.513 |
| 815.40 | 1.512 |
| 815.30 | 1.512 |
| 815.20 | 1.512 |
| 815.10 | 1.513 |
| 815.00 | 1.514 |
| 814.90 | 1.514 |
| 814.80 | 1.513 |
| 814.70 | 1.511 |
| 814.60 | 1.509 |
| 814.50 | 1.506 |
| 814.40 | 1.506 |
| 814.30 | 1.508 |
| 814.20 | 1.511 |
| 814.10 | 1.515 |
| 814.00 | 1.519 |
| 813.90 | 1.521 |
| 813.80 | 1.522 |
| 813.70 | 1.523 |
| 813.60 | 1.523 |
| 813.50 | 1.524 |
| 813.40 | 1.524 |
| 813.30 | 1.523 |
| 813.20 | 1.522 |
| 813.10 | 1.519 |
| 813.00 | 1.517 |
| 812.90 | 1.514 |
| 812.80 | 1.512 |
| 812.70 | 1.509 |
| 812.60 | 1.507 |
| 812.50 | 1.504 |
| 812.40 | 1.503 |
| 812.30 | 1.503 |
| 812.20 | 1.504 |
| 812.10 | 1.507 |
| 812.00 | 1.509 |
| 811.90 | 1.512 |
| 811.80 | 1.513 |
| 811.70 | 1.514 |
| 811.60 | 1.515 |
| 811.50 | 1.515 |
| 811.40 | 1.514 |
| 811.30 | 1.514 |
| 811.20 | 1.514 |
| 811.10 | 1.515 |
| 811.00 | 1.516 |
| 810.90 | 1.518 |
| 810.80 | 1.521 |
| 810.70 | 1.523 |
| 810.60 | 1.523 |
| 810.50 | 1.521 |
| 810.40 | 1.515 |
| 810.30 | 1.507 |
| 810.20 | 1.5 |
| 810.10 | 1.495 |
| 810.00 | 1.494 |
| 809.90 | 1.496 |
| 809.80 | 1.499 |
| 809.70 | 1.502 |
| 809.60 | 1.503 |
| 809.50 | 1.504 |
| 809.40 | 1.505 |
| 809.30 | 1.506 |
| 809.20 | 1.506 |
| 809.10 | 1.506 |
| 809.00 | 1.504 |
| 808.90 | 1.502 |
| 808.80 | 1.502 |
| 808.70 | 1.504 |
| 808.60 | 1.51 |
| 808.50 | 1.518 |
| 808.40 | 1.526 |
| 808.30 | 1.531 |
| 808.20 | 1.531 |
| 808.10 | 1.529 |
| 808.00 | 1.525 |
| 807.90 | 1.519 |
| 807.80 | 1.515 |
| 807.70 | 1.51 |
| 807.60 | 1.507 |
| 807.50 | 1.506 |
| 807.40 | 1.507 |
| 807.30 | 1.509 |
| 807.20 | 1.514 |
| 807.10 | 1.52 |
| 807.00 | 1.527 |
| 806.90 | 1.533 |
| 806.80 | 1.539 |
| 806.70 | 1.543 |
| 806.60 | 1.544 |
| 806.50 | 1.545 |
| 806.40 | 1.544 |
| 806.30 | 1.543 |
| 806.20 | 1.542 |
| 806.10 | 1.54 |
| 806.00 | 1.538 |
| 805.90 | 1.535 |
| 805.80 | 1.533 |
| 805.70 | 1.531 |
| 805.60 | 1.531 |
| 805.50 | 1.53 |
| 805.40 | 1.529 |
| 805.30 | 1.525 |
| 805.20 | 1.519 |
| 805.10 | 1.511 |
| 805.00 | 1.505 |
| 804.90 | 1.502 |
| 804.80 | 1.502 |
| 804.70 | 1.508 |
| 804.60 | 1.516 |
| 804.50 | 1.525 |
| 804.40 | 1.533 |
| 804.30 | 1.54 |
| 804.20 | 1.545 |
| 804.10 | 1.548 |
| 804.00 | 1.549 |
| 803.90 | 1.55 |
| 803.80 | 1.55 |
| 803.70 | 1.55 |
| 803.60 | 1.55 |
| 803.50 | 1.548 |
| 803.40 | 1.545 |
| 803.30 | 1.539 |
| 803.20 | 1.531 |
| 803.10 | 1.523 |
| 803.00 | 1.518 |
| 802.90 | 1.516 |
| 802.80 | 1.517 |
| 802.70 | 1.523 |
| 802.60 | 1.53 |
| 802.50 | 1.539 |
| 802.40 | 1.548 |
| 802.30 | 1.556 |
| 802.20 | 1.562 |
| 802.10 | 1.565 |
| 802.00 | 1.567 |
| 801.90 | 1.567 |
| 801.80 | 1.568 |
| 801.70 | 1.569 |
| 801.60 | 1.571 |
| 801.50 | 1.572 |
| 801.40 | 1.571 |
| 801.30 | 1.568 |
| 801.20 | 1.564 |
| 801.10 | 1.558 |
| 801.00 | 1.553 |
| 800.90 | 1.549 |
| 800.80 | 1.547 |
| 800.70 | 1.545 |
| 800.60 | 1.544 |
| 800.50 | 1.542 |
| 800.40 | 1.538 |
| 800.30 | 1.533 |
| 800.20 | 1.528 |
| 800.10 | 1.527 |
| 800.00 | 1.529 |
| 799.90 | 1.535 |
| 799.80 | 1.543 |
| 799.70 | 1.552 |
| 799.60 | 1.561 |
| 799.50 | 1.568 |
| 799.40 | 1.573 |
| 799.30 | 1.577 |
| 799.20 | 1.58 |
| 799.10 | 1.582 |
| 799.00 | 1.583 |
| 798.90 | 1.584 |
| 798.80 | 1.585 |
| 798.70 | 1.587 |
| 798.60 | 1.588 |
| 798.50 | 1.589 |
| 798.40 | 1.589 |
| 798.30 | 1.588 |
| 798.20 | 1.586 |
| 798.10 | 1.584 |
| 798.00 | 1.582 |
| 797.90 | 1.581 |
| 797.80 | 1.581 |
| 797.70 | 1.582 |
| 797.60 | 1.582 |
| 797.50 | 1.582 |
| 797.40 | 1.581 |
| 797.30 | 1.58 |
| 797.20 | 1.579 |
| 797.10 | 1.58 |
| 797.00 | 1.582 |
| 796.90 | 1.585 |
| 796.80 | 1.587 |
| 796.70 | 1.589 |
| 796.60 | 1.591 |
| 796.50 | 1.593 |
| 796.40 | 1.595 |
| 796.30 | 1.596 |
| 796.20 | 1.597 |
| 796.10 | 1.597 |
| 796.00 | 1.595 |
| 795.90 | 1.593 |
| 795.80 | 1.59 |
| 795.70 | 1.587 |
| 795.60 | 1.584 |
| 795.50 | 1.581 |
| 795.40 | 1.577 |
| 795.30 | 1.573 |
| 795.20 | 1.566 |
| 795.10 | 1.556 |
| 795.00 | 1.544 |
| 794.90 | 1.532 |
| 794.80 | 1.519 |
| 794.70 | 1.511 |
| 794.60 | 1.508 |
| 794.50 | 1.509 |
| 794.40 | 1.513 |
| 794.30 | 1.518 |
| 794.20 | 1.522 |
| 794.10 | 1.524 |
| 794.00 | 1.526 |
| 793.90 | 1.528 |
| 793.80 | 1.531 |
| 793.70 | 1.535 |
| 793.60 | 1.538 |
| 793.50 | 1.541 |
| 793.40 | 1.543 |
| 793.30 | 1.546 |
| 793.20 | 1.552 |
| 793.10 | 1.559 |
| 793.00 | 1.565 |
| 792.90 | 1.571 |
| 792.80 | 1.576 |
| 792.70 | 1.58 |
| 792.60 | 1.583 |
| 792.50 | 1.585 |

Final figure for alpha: -0.04 nm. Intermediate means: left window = 1.52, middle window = 1.51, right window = 1.45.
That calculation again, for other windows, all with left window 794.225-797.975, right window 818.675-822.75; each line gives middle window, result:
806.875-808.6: 0.00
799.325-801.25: 0.00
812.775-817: -0.09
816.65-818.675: -0.04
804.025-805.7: 0.01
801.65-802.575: -0.01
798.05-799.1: -0.02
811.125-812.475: -0.01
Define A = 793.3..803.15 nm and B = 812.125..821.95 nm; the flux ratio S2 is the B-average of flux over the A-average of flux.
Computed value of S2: 0.95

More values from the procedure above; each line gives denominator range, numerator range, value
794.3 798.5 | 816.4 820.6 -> 0.94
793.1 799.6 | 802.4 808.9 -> 0.97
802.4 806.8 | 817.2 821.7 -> 0.96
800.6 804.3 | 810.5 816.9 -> 0.98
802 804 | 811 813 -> 0.98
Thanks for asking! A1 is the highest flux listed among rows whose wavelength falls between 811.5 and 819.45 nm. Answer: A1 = 1.524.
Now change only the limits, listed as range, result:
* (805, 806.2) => 1.542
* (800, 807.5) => 1.572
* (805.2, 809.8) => 1.545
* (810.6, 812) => 1.523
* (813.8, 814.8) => 1.521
